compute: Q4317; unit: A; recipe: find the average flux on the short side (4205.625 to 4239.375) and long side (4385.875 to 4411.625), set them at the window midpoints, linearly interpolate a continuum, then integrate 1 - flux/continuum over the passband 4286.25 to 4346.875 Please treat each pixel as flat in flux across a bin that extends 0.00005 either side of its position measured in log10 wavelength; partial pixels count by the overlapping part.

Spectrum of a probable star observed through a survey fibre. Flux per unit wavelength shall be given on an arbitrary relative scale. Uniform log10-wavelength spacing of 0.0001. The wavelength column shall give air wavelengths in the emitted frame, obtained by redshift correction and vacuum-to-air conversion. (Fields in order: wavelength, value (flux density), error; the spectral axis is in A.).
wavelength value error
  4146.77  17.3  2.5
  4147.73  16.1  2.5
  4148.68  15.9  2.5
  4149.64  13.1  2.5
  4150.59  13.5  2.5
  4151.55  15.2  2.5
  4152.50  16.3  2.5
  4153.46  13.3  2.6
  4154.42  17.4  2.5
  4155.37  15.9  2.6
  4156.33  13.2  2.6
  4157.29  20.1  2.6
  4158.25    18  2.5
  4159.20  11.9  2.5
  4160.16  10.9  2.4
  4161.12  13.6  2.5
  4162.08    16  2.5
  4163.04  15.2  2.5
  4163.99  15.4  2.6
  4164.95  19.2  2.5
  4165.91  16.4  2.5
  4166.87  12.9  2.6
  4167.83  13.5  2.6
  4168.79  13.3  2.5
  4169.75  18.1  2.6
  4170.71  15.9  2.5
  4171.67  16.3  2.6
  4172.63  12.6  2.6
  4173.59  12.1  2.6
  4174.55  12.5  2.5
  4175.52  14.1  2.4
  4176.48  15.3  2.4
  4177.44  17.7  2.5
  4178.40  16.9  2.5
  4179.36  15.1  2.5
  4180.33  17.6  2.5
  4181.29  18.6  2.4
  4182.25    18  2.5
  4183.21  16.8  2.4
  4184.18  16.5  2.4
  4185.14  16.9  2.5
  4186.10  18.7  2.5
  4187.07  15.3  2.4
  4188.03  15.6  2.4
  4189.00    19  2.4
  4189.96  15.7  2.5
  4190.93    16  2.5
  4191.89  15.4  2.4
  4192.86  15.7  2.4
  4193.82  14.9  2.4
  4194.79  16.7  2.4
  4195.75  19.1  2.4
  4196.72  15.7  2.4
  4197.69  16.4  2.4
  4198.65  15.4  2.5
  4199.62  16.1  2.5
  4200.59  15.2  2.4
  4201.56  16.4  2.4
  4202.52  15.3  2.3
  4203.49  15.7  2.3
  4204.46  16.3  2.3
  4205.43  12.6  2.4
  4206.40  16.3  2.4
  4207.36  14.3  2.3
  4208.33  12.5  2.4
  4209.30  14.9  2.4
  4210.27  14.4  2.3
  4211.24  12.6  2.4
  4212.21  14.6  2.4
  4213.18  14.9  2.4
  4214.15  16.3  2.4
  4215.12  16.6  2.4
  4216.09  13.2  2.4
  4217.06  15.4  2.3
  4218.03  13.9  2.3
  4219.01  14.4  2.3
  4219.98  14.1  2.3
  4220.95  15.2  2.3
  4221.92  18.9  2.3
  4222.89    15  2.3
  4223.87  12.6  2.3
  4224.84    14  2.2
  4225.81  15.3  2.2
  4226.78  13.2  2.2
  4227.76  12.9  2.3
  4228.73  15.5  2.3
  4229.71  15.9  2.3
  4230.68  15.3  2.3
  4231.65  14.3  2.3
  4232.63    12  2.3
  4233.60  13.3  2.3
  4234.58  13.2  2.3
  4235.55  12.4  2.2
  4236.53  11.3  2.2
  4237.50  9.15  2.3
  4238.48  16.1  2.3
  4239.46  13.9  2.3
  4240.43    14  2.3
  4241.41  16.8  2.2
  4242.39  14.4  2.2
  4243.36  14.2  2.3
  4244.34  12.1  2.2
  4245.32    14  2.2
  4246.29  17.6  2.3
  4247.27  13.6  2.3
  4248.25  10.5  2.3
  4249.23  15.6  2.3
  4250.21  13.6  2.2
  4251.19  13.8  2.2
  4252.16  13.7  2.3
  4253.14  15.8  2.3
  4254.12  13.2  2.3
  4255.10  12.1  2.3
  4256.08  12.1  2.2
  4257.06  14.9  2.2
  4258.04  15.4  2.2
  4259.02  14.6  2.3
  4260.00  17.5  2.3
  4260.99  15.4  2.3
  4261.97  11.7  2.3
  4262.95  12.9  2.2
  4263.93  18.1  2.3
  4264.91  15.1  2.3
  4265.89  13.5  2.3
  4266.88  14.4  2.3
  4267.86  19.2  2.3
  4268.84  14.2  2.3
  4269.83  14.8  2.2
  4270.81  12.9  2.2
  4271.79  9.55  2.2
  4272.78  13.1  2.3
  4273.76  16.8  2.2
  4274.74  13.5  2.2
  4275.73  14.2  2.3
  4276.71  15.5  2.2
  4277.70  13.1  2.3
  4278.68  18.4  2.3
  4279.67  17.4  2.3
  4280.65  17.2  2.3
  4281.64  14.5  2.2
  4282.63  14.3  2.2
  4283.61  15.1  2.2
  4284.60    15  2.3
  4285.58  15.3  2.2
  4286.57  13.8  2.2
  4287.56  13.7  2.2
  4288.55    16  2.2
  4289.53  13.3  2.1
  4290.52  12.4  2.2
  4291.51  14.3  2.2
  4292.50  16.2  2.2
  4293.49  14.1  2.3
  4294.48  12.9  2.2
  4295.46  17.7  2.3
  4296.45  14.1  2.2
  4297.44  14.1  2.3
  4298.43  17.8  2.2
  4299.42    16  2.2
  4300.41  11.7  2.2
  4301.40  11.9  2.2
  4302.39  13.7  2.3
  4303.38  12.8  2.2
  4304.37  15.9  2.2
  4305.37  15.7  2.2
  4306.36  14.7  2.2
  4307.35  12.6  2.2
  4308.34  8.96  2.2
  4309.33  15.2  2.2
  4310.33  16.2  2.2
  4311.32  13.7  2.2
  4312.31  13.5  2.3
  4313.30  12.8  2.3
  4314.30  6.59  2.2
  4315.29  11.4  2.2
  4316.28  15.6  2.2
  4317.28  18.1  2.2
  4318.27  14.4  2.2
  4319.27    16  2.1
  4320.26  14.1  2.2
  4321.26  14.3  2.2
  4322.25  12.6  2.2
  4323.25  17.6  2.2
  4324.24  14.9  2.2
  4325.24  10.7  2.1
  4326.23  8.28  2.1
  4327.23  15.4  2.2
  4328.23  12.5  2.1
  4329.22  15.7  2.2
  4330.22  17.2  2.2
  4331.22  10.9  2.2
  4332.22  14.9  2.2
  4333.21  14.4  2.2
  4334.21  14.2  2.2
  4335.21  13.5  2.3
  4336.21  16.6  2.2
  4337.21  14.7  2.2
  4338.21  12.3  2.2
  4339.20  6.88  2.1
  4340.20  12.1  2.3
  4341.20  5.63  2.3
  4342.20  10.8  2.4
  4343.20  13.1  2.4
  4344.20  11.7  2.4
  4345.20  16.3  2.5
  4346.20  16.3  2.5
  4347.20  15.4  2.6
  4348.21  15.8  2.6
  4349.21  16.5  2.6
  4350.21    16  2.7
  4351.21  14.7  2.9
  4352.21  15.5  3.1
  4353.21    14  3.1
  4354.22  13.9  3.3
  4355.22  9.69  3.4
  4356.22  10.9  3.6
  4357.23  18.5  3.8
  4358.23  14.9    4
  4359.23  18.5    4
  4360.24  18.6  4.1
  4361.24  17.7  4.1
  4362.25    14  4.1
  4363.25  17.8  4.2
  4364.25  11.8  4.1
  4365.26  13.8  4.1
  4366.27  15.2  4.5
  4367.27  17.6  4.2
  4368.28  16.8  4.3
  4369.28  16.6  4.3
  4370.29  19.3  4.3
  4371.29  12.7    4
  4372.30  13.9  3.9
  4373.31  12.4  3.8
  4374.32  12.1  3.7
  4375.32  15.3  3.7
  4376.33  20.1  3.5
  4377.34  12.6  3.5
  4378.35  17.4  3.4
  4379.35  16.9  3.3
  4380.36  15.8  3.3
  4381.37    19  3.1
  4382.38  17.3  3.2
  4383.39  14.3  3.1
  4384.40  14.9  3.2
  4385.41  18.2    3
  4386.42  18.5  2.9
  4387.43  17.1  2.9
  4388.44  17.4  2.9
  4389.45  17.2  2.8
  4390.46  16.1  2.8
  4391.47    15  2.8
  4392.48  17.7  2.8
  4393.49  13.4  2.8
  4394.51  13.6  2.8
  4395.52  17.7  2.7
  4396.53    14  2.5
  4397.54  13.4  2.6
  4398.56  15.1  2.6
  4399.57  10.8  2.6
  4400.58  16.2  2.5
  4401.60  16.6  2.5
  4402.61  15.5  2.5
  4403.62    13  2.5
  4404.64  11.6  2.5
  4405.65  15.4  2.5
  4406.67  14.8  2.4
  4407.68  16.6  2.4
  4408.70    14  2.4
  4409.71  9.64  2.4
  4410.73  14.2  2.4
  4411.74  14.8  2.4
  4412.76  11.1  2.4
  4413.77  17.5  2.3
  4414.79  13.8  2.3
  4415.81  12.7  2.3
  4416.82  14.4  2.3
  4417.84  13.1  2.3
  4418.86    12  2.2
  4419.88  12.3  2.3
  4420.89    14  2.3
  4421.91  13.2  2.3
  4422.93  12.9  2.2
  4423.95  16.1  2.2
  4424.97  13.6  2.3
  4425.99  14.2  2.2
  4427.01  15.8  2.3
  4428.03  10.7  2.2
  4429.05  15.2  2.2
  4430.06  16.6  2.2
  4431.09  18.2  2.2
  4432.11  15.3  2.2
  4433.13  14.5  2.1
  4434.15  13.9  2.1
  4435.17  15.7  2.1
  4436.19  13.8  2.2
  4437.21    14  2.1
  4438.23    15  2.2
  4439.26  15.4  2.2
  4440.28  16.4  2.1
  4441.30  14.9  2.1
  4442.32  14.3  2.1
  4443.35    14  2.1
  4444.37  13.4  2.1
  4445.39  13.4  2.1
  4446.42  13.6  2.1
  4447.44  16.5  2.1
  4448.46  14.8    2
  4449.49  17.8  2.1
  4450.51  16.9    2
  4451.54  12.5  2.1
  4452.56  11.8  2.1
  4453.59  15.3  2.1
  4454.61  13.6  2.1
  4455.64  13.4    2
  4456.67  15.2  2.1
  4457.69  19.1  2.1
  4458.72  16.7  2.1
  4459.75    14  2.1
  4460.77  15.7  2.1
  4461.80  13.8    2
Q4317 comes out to 3.8 A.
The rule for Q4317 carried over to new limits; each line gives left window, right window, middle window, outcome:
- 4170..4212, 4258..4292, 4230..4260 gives 2.5 A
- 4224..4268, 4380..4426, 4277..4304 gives -0.8 A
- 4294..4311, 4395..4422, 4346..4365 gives -1.5 A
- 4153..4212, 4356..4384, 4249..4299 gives 3.3 A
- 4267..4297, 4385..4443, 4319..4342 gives 2.4 A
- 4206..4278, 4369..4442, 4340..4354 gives 0.8 A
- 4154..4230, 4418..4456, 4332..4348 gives 1.9 A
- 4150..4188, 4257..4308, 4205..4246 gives 2.4 A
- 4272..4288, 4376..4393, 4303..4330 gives 3.2 A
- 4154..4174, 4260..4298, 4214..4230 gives 0.1 A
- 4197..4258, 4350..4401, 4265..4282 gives -0.1 A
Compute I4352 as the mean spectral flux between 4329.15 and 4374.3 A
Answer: 14.4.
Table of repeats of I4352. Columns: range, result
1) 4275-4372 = 14.3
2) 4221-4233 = 14.6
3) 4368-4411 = 15.3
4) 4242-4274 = 14.2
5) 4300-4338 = 13.8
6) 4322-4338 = 14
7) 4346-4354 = 15.4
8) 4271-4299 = 14.7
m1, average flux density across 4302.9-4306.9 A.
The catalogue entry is 14.7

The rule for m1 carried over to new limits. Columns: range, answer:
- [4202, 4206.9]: 15.3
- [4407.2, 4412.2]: 13.8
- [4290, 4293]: 14.3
